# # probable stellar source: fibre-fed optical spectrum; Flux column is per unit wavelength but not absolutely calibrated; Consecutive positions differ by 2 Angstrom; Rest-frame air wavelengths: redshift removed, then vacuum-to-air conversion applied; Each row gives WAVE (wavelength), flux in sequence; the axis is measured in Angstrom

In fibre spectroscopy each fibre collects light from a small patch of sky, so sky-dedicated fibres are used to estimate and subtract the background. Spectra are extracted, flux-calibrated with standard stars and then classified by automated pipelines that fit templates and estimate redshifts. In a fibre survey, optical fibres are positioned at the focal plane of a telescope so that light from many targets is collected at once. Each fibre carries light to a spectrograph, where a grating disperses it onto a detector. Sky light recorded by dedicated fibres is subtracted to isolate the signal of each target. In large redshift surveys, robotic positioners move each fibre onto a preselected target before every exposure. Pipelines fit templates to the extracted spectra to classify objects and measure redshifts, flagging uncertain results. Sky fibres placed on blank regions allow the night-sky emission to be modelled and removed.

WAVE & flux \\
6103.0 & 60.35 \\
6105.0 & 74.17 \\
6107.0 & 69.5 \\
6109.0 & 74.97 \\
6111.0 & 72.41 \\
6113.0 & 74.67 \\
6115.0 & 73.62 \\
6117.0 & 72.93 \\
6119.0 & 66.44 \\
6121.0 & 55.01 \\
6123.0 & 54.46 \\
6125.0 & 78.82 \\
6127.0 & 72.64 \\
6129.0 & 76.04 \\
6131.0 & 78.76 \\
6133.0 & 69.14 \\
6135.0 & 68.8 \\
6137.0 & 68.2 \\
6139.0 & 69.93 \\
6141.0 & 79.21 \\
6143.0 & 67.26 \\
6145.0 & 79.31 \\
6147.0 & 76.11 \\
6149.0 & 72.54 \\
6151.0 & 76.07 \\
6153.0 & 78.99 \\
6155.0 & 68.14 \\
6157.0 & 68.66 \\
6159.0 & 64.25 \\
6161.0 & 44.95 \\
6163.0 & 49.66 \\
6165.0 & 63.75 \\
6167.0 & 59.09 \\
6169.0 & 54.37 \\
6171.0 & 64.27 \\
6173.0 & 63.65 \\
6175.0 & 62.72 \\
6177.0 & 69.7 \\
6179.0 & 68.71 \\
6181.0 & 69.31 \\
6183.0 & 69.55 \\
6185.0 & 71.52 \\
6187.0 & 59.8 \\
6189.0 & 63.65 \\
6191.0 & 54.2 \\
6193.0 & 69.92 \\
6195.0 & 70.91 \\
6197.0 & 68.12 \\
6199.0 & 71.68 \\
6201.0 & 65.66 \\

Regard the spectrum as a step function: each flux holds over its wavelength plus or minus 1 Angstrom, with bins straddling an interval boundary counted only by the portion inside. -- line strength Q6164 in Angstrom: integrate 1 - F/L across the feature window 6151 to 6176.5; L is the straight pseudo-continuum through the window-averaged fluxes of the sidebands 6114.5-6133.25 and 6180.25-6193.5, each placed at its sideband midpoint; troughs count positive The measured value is 1.6 Angstrom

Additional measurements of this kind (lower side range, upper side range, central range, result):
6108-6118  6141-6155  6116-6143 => 1.6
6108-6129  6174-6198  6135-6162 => -0.7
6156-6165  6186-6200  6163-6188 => -1.1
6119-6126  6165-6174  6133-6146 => -2.0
